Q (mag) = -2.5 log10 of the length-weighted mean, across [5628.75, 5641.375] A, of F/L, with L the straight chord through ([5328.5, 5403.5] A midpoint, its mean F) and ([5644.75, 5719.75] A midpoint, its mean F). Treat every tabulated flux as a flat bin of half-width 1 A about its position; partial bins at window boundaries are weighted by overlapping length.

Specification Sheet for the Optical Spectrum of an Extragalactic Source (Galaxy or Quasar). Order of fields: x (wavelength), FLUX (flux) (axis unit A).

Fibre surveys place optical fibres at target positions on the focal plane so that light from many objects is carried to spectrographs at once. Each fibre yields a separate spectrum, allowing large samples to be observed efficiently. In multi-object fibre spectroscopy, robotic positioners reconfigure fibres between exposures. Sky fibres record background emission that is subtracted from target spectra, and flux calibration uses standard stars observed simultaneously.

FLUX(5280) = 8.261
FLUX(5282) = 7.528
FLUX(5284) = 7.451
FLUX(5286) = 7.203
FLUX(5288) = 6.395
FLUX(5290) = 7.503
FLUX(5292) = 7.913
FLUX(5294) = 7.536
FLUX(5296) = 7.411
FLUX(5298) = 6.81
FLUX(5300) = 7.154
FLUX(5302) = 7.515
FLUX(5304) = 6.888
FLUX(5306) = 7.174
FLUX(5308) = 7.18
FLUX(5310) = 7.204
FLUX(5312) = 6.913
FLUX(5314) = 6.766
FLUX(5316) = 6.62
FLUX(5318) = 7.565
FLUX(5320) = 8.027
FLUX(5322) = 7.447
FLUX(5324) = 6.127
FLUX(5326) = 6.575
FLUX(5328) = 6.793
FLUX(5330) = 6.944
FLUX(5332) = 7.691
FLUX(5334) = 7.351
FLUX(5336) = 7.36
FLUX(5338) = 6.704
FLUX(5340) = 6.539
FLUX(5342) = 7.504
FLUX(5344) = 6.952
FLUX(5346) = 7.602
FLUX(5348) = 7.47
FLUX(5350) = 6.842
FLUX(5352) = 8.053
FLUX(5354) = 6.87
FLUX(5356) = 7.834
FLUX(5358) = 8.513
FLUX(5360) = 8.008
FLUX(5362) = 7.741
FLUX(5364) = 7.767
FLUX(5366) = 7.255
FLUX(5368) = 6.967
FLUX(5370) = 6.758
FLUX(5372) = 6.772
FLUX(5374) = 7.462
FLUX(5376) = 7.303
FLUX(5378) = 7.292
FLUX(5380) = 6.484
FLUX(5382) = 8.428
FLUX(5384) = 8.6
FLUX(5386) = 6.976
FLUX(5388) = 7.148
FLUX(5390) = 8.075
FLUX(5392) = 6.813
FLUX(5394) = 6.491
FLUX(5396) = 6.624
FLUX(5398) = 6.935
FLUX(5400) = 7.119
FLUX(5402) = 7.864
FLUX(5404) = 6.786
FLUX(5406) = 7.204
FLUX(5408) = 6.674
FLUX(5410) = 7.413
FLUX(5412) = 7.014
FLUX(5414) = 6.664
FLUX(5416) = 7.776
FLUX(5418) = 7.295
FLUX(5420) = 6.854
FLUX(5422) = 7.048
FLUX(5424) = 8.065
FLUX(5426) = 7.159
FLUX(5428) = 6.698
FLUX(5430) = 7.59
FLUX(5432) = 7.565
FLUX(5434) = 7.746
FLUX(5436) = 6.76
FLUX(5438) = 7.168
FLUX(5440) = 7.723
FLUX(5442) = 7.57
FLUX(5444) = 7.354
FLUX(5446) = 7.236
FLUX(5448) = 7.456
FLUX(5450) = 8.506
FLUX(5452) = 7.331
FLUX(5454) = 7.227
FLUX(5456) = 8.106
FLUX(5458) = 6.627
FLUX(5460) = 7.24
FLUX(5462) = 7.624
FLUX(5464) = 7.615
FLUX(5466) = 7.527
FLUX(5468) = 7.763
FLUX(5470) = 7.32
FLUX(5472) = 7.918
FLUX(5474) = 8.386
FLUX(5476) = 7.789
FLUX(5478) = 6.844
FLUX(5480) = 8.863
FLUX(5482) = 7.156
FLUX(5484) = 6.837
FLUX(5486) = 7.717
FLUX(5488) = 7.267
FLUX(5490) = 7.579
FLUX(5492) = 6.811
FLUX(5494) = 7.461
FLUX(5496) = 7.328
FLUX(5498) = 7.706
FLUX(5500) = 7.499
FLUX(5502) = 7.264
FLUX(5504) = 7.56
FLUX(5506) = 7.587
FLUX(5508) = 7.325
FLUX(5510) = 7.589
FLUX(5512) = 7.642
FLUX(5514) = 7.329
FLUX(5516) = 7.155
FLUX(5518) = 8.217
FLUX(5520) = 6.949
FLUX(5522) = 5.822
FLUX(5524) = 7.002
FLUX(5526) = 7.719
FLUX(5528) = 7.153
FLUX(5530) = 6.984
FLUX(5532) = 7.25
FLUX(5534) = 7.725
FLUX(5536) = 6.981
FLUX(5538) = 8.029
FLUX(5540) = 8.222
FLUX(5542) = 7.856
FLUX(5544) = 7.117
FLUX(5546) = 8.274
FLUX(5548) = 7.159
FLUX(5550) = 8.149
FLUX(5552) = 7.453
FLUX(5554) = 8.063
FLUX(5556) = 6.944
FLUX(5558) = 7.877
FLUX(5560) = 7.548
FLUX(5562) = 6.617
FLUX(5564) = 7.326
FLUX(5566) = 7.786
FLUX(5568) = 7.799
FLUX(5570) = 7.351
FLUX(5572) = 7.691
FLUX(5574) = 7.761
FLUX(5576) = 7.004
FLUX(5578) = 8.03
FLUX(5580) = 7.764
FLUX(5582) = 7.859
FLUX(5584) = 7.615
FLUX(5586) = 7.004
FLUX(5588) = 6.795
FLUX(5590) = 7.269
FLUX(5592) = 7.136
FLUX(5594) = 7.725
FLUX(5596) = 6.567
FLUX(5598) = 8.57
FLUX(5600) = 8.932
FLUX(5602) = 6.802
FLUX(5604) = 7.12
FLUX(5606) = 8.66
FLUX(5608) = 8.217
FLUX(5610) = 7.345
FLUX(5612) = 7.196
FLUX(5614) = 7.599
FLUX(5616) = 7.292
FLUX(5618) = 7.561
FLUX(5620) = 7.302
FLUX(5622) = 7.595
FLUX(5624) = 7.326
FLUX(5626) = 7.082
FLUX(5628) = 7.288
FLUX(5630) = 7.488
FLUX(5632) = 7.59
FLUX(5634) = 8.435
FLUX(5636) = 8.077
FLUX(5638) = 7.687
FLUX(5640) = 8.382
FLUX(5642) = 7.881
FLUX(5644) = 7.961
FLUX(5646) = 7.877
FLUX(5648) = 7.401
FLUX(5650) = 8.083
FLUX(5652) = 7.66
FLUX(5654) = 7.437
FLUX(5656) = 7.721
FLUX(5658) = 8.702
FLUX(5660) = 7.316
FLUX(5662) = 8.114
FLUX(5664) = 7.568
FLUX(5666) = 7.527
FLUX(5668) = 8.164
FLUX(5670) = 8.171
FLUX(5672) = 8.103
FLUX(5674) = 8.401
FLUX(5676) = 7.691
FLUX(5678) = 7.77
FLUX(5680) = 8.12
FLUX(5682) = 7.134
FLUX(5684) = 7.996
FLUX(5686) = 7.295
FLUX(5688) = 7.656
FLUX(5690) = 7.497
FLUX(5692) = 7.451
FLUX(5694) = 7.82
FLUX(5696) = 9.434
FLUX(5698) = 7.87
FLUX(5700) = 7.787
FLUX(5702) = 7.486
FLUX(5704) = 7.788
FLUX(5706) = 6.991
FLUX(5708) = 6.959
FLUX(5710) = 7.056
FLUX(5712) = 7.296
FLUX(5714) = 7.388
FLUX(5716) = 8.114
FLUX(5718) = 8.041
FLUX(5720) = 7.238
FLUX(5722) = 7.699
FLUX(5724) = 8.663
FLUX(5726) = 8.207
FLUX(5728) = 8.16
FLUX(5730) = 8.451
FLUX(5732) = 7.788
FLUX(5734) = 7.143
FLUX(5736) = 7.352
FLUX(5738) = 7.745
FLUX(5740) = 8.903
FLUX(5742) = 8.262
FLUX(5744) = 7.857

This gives -0.03 mag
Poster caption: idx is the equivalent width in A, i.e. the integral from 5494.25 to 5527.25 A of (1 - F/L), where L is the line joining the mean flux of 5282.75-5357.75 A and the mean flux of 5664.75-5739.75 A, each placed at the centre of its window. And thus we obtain 0.58 A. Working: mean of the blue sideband 7.2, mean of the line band 7.36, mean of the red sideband 7.78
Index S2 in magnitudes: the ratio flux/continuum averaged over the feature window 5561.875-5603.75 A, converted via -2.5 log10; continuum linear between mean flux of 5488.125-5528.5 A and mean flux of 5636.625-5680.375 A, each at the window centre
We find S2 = 0.02 mag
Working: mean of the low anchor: 7.34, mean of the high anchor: 7.9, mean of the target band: 7.51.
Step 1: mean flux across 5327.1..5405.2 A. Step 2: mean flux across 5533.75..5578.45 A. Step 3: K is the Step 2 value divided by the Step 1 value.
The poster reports 1.0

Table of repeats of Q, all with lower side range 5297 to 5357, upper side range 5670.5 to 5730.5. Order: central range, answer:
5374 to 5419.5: 0.006 mag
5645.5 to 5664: -0.013 mag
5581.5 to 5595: 0.039 mag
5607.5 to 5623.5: 0.022 mag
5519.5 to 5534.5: 0.064 mag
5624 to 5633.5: 0.036 mag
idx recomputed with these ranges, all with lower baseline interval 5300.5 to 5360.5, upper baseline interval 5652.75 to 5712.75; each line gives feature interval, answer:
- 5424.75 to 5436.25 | 0.1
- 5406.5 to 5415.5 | 0.4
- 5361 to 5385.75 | -0.3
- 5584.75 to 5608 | 0.2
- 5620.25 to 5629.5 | 0.4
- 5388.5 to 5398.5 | 0.4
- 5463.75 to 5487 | -0.6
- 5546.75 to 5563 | 0.1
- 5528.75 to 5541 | 0.0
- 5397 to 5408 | 0.3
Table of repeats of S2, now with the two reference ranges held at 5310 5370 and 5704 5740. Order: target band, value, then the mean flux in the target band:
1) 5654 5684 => -0.03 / 7.88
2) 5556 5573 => 0.01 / 7.47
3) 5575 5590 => 0.02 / 7.43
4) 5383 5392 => -0.04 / 7.6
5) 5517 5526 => 0.06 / 7.08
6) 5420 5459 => 0.00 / 7.4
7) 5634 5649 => -0.05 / 7.93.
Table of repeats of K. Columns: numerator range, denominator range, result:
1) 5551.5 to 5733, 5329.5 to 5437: 1.05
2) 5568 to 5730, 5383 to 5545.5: 1.04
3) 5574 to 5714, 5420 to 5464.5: 1.04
